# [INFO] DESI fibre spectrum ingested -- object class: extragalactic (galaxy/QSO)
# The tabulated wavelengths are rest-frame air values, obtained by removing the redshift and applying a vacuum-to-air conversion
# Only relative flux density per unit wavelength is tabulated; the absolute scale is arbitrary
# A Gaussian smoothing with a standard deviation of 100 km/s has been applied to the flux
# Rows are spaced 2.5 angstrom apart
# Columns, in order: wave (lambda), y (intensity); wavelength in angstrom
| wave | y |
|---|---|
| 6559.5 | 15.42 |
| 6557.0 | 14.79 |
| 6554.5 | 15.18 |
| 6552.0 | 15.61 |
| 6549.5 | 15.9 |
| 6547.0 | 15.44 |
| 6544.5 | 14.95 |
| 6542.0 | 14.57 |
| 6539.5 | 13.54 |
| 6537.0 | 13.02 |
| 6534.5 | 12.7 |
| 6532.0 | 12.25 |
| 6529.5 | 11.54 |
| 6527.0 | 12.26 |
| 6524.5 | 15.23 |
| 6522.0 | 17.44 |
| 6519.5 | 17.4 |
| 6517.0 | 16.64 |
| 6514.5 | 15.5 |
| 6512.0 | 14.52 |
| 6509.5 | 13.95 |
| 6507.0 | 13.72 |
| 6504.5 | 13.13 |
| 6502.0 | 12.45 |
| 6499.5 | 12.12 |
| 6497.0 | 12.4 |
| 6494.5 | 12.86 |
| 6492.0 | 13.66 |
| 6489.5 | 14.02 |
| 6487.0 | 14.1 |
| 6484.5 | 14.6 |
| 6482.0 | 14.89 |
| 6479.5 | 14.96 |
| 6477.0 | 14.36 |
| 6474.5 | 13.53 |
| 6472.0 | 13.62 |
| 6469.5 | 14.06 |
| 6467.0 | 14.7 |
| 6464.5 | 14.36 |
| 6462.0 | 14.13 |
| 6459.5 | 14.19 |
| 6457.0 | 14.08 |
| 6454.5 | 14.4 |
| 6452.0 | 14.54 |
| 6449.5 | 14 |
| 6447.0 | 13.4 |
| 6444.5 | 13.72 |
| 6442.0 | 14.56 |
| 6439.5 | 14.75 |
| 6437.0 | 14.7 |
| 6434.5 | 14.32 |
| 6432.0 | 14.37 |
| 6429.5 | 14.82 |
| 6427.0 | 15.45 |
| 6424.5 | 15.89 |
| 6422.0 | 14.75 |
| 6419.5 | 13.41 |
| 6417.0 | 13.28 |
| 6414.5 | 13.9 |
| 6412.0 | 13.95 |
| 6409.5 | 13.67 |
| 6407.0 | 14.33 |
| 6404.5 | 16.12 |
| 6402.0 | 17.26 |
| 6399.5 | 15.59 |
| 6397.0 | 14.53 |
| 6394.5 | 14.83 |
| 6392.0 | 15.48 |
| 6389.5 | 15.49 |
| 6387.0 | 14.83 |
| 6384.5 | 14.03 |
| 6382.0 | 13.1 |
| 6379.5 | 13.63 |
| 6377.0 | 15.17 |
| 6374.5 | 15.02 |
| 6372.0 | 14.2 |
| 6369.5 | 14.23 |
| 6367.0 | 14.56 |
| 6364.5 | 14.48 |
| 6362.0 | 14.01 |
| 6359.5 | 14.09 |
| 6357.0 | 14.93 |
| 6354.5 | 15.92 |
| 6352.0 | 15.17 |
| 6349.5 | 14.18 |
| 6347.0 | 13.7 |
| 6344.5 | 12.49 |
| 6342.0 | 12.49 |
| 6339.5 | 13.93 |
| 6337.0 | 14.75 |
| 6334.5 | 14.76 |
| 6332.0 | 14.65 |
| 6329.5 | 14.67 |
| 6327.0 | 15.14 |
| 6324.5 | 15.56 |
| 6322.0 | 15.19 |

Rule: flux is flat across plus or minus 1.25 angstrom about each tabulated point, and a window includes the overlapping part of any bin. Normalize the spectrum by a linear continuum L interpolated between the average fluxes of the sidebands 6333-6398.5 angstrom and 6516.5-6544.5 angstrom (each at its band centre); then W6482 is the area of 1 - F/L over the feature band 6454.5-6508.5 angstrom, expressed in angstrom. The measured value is 1.7 angstrom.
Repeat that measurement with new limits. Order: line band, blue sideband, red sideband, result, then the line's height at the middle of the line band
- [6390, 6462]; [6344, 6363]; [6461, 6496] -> -1.77 angstrom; 14.2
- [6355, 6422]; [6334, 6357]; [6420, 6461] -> -1.18 angstrom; 14.3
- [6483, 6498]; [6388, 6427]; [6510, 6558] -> 1.09 angstrom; 14.7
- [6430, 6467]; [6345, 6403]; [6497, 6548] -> 0.24 angstrom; 14.4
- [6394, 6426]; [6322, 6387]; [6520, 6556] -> -0.83 angstrom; 14.4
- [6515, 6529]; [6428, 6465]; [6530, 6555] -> -1.30 angstrom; 14.2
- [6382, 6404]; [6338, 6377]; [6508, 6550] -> -1.31 angstrom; 14.3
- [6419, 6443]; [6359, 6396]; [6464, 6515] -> -0.95 angstrom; 14.2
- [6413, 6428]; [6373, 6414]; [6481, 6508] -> 0.01 angstrom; 14.4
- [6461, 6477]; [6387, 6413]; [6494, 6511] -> -0.48 angstrom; 13.7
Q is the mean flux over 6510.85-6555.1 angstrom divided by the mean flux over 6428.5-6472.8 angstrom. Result 1.03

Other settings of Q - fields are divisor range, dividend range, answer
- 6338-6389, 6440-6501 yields 0.98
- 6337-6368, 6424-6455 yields 1.02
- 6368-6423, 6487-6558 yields 0.97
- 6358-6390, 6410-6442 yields 1.01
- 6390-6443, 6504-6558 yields 0.98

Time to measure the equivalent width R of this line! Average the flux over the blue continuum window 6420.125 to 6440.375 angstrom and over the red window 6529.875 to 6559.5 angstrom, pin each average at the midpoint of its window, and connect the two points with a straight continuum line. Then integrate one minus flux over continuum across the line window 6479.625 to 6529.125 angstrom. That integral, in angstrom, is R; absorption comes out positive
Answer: 0.9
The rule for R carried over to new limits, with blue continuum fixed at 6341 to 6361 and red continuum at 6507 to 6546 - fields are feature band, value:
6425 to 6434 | -0.43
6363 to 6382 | -0.28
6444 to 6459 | 0.23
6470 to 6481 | 0.12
